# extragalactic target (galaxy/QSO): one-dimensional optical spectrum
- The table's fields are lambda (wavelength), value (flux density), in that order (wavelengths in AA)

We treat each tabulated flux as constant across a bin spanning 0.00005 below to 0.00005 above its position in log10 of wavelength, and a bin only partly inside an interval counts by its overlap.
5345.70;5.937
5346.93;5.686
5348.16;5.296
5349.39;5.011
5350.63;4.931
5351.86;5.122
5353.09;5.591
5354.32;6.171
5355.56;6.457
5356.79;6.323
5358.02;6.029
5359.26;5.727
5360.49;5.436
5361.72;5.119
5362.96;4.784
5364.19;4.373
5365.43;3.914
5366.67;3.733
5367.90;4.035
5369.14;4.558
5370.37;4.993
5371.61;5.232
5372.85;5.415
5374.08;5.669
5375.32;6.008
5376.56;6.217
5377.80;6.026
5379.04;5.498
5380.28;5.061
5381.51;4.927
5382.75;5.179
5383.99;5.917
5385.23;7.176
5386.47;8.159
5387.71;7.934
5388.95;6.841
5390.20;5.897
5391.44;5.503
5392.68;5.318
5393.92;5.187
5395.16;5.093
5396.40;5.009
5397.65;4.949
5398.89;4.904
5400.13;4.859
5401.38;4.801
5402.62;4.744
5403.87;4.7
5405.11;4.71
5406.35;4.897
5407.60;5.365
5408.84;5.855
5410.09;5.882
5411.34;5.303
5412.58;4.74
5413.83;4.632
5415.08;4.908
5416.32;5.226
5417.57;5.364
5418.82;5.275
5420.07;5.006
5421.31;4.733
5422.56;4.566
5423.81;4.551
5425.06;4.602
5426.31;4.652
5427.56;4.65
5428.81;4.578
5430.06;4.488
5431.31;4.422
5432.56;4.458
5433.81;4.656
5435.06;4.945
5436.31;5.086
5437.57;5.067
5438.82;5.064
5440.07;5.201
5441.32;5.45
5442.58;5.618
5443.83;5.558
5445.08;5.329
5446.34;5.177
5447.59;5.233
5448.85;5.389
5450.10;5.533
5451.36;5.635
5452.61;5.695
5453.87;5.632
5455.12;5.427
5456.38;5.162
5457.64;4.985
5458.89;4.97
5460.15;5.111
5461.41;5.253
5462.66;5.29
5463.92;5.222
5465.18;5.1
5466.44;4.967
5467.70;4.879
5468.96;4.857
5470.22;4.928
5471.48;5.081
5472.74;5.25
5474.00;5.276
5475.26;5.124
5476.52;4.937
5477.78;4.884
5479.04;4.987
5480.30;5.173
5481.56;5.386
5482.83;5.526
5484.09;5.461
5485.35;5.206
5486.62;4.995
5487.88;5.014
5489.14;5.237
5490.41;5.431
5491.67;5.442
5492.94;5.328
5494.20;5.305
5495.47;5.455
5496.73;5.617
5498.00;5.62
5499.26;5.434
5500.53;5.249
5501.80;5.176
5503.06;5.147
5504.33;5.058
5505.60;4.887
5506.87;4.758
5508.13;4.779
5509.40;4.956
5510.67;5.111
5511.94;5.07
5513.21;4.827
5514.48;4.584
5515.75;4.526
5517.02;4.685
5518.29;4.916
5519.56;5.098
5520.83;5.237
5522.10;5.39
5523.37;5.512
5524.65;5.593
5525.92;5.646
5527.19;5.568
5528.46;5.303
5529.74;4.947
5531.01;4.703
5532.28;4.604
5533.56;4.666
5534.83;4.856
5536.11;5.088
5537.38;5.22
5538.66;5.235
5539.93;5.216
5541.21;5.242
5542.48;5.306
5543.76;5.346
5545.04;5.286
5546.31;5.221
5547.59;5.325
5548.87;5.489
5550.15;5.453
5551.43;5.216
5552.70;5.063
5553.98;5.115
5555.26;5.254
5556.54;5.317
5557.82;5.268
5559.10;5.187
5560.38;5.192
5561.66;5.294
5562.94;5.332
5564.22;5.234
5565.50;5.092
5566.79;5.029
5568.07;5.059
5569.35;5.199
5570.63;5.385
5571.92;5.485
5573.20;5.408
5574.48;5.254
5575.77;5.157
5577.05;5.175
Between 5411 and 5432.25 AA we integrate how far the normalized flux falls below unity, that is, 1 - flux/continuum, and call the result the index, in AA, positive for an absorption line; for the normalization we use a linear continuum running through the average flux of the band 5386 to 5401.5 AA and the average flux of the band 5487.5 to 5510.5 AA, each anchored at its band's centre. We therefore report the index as 3.0 AA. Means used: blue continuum 5.73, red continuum 5.22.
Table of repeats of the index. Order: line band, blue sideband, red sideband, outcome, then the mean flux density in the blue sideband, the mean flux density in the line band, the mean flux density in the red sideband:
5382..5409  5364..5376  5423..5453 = -3.8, 4.81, 5.58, 5.04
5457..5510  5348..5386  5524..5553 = 0.9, 5.36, 5.16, 5.2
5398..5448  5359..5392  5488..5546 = 3.9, 5.53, 4.98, 5.15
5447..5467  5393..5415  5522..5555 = -0.7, 5.04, 5.29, 5.21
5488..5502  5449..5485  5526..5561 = -0.5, 5.21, 5.38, 5.18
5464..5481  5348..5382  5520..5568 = 0.6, 5.27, 5.04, 5.21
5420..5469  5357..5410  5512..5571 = 2.2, 5.39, 5.06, 5.16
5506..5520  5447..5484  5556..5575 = 1.0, 5.21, 4.84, 5.25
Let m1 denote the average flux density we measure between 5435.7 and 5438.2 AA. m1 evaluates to 5.06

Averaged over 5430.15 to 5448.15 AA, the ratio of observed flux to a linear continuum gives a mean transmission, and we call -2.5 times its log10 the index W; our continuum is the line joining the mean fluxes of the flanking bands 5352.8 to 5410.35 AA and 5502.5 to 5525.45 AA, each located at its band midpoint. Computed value 0.04 mag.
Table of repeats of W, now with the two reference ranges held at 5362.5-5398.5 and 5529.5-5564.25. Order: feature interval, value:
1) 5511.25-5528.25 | 0.018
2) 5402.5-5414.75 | 0.068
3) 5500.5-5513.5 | 0.052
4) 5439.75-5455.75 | -0.022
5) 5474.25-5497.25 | 0.006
